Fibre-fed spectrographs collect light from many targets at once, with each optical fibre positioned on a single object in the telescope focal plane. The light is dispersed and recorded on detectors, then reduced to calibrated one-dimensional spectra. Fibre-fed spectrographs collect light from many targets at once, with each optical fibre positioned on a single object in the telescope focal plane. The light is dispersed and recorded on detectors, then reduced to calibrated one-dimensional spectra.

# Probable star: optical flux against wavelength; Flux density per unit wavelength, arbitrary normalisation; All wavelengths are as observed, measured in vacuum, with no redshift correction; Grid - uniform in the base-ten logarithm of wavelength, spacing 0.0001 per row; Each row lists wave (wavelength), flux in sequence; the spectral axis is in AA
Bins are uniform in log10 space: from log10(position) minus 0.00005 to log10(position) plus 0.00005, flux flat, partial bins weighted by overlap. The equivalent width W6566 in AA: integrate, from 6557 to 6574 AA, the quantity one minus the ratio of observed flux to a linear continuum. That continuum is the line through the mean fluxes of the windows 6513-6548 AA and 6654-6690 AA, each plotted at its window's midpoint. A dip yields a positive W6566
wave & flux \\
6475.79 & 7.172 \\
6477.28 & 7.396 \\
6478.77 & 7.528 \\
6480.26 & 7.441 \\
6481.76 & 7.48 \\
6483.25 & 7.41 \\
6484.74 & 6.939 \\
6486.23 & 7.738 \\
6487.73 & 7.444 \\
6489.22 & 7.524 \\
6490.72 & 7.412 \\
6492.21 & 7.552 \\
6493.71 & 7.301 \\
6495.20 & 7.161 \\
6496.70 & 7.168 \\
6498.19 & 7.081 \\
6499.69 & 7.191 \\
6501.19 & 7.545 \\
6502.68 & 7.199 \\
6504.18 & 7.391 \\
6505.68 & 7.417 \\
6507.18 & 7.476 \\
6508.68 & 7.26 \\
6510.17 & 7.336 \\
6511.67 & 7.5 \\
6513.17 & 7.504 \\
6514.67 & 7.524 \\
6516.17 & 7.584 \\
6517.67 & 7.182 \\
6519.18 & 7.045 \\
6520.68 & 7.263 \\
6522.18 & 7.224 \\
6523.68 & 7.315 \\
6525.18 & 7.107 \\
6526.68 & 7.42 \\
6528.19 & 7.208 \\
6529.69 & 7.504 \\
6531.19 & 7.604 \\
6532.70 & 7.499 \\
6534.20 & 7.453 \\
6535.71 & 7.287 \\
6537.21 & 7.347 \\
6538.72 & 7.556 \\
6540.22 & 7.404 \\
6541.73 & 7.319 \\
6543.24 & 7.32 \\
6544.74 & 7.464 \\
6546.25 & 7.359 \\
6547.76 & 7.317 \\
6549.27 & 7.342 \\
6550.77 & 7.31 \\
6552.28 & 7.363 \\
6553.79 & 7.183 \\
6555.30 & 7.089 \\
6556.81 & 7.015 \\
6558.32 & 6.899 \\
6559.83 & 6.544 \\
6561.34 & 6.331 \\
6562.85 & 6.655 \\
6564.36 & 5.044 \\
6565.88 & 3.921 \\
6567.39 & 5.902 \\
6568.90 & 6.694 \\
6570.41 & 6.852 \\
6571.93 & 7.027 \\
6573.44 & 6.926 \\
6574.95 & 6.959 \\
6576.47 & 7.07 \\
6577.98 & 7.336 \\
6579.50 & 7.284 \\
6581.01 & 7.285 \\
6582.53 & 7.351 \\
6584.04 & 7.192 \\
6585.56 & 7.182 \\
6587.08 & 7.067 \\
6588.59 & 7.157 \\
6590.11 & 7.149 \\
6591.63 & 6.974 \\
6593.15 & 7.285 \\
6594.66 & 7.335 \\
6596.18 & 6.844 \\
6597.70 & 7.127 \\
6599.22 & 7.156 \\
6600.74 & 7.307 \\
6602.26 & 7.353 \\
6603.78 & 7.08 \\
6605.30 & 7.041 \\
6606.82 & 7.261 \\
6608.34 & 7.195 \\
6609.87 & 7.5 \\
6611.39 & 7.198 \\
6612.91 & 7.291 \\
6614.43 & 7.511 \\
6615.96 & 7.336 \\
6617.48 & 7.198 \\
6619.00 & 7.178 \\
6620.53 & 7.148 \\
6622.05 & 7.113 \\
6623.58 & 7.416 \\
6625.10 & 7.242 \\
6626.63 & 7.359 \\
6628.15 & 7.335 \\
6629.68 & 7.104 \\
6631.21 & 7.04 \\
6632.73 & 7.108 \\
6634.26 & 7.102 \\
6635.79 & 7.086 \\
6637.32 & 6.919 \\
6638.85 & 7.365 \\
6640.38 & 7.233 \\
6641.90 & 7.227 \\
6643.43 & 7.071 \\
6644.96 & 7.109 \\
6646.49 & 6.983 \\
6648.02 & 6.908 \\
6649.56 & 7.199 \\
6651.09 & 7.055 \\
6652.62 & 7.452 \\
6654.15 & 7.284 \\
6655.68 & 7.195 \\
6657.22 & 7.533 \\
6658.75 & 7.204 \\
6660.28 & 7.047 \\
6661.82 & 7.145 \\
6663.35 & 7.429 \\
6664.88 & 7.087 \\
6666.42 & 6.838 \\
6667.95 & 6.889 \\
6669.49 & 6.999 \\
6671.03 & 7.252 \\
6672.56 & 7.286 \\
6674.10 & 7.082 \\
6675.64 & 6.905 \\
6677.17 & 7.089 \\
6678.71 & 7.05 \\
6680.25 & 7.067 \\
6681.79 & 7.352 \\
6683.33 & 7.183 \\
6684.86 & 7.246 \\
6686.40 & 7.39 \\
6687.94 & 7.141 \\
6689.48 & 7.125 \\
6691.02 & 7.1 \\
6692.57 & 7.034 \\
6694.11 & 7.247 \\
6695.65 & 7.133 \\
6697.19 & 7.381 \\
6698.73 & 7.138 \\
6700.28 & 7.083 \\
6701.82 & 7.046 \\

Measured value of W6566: 2.4 AA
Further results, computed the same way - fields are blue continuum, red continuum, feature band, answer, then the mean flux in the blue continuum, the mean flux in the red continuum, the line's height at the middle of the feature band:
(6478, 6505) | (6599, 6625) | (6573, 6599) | 0.5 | 7.36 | 7.25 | 7.28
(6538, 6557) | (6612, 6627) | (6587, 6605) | 0.3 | 7.32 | 7.28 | 7.29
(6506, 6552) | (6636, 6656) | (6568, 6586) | 0.5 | 7.37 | 7.15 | 7.28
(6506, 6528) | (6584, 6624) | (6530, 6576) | 2.2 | 7.34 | 7.2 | 7.28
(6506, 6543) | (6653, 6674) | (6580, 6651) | 0.5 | 7.37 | 7.17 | 7.24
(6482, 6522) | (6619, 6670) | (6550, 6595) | 2.6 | 7.35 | 7.16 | 7.26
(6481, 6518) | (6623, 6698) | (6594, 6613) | 0.1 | 7.38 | 7.16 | 7.24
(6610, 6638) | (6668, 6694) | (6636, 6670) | 0.1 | 7.21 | 7.14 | 7.17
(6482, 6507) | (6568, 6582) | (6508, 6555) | -1.0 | 7.35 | 7.04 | 7.21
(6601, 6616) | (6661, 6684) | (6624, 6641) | 0.1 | 7.27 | 7.11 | 7.21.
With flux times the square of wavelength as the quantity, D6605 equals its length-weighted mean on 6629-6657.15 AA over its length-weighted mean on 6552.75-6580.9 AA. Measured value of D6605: 1.10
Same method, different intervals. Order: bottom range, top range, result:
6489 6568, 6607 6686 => 1.04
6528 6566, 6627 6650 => 1.04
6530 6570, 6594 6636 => 1.06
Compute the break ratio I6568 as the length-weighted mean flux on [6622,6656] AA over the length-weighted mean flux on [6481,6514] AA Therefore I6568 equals 1.0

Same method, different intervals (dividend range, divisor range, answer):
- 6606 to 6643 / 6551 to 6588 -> 1.07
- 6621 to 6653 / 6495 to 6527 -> 0.98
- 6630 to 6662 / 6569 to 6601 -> 1.00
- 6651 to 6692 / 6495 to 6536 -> 0.98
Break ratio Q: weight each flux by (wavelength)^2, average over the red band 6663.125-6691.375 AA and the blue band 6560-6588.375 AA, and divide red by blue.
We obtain 1.10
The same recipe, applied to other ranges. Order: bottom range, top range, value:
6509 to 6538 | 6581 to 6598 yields 0.99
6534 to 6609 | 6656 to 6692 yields 1.05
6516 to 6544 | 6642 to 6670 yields 1.01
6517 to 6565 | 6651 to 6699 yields 1.04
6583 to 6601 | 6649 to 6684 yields 1.02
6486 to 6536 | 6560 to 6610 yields 0.96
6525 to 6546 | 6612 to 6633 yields 1.01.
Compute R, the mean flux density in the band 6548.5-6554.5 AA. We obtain 7.3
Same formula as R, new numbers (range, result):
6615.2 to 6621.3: 7.22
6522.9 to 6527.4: 7.29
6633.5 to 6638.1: 7.03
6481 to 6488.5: 7.4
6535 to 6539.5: 7.41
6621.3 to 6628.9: 7.3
